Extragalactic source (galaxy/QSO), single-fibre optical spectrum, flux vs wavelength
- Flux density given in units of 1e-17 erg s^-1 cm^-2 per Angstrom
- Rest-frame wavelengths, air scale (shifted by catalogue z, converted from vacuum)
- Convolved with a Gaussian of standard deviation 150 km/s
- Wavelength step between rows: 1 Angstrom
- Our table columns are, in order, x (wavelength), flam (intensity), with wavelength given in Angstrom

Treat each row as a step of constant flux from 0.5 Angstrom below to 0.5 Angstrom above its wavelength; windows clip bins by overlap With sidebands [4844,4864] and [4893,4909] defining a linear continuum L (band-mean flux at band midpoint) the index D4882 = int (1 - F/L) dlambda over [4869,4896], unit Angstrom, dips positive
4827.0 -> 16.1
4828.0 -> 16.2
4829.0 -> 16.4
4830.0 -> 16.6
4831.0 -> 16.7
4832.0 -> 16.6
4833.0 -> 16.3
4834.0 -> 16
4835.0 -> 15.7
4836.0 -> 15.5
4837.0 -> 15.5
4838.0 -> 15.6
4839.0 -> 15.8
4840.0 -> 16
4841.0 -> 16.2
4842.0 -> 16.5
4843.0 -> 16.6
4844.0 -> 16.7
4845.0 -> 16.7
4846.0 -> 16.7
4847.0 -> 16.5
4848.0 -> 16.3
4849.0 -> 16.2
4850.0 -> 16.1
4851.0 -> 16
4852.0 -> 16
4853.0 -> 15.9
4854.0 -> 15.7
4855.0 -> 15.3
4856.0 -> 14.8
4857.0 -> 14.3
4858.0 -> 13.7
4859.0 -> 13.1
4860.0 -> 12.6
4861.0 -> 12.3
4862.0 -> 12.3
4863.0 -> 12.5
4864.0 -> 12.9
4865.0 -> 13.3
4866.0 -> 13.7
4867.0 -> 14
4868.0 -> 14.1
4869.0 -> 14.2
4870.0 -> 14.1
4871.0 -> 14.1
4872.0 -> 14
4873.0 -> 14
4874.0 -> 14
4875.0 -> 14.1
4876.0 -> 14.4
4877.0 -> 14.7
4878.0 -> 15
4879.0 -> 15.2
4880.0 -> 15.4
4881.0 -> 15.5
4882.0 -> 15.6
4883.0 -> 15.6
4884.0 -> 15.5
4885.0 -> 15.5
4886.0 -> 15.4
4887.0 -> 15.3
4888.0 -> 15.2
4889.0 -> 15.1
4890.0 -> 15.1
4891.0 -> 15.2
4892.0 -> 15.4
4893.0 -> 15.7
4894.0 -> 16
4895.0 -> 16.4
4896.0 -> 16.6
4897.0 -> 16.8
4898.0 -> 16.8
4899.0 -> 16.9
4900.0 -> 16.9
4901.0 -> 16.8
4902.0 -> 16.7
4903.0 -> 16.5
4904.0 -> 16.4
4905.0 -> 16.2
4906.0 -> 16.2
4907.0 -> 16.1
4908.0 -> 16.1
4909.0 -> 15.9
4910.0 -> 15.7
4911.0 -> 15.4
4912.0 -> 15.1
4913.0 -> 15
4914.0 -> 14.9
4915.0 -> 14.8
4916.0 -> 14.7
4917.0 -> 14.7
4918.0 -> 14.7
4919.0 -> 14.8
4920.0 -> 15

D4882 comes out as 1.3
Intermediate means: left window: 14.9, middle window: 15.1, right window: 16.5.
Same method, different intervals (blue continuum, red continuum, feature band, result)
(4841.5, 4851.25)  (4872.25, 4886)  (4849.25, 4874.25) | 2.56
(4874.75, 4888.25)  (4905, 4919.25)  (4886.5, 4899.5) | -0.55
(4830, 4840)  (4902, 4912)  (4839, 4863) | 1.10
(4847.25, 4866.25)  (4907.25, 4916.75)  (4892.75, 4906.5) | -1.29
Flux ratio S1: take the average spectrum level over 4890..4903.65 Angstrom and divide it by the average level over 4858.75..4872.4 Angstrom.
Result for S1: 1.2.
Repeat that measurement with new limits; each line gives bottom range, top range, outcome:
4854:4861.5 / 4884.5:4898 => 1.13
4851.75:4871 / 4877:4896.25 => 1.11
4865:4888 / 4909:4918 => 1.03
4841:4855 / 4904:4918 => 0.95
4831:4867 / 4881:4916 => 1.04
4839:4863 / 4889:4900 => 1.05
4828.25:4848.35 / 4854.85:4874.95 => 0.84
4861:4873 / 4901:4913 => 1.18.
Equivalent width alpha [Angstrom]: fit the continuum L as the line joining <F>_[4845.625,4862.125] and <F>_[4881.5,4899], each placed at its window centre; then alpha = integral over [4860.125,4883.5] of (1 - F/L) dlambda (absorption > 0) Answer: 1.9 Angstrom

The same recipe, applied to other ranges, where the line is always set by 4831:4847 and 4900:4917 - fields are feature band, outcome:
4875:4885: 0.5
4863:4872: 1.3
